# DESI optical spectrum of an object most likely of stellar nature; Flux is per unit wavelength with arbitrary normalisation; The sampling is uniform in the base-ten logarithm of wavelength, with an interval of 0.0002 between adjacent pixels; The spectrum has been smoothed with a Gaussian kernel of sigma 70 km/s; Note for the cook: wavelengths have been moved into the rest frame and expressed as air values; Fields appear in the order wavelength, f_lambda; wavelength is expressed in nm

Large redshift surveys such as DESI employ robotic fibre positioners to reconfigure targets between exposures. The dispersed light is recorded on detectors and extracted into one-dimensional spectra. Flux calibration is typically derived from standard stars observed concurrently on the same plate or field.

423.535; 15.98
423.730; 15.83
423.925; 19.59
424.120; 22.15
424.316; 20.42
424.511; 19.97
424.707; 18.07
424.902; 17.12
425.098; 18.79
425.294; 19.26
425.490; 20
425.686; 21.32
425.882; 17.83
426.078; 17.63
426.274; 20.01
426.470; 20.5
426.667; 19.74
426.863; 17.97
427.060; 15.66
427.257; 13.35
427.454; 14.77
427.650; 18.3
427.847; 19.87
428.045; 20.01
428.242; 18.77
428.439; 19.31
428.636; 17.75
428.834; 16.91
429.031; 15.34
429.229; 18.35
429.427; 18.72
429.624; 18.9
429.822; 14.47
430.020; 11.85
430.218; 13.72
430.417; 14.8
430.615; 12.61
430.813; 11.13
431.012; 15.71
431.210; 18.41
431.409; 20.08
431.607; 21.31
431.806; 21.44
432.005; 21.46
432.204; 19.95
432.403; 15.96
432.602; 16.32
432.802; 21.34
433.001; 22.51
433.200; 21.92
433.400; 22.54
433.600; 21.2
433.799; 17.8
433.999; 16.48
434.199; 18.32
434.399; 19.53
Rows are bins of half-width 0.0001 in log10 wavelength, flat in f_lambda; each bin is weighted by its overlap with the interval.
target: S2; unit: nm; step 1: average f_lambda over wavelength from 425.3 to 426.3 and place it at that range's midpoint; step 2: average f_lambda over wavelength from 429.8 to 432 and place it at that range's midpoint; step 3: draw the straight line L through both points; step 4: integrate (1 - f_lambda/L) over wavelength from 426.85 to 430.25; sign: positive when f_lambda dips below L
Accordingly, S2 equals 0.14 nm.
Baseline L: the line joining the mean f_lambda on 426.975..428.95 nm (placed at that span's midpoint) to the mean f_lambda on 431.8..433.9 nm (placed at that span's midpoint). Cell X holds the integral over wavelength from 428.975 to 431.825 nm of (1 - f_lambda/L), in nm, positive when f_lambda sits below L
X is 0.38 nm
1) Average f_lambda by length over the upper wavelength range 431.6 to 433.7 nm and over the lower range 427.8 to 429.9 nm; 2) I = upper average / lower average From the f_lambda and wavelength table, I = 1.14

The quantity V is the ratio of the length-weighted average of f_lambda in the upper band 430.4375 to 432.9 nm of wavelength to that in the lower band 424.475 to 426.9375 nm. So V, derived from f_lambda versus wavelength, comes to 0.94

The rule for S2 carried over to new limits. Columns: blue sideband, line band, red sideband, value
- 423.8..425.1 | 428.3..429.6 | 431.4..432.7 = 0.11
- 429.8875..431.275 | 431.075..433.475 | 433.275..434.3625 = -0.50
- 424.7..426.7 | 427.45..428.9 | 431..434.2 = 0.07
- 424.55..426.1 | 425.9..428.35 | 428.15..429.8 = 0.04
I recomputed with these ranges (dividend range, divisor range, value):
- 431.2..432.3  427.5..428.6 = 1.09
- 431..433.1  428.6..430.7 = 1.25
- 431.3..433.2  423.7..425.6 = 1.05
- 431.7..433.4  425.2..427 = 1.05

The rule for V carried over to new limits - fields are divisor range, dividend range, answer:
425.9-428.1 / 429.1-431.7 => 0.90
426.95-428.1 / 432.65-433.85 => 1.25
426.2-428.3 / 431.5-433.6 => 1.14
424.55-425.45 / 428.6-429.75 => 0.95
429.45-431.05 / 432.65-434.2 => 1.42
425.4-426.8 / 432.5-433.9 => 1.05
